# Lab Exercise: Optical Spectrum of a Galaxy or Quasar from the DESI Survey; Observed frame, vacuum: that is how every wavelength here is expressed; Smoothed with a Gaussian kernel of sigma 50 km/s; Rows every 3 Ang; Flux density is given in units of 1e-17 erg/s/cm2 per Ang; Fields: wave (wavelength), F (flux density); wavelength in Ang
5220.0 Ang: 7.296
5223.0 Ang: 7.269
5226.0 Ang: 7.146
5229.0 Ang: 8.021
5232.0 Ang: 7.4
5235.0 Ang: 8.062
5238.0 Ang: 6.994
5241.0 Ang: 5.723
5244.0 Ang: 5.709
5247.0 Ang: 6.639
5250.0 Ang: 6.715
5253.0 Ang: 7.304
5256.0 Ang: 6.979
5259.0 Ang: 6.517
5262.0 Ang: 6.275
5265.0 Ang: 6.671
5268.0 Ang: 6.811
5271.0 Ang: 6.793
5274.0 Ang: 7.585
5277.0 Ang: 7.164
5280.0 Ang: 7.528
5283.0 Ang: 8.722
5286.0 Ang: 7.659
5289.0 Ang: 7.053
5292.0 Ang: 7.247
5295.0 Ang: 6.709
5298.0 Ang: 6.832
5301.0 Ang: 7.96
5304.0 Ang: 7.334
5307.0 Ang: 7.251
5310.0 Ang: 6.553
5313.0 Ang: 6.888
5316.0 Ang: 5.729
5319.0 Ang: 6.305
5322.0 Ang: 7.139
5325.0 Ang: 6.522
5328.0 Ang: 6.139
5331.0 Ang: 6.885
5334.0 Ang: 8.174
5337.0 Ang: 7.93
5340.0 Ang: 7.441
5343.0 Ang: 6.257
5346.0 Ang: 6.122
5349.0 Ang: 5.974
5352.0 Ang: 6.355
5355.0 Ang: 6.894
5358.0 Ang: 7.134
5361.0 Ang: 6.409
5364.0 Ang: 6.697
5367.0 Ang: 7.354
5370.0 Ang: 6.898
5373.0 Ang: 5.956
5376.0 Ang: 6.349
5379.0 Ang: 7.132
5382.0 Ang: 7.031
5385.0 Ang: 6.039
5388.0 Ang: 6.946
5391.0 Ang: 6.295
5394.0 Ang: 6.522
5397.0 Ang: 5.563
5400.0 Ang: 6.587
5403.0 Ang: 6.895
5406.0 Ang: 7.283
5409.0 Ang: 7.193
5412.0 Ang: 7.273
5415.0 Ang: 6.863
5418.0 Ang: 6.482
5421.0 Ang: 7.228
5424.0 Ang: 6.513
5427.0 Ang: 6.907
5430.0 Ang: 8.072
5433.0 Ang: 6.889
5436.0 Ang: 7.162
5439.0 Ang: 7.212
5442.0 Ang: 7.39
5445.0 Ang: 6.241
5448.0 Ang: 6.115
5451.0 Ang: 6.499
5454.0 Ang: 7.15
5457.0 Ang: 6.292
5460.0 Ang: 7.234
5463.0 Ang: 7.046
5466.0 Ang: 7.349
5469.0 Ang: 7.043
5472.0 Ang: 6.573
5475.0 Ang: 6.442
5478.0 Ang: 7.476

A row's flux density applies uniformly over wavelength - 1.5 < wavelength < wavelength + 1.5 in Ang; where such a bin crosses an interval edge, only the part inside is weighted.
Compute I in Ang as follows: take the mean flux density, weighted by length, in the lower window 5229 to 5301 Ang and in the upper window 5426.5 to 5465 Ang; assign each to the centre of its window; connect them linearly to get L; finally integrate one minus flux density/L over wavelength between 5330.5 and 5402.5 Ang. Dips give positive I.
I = 2.9 Ang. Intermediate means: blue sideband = 7.05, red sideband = 6.95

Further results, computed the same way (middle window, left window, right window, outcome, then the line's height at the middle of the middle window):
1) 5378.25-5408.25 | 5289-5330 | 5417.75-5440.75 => 1.6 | 7.01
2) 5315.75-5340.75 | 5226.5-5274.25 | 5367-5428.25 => -0.6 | 6.79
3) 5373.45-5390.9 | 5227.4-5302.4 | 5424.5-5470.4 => 1.0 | 7.01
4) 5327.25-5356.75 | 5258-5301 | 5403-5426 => 1.0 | 7.07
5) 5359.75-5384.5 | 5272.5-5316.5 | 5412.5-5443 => 1.5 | 7.15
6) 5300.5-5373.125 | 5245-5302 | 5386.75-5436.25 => 1.8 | 6.98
